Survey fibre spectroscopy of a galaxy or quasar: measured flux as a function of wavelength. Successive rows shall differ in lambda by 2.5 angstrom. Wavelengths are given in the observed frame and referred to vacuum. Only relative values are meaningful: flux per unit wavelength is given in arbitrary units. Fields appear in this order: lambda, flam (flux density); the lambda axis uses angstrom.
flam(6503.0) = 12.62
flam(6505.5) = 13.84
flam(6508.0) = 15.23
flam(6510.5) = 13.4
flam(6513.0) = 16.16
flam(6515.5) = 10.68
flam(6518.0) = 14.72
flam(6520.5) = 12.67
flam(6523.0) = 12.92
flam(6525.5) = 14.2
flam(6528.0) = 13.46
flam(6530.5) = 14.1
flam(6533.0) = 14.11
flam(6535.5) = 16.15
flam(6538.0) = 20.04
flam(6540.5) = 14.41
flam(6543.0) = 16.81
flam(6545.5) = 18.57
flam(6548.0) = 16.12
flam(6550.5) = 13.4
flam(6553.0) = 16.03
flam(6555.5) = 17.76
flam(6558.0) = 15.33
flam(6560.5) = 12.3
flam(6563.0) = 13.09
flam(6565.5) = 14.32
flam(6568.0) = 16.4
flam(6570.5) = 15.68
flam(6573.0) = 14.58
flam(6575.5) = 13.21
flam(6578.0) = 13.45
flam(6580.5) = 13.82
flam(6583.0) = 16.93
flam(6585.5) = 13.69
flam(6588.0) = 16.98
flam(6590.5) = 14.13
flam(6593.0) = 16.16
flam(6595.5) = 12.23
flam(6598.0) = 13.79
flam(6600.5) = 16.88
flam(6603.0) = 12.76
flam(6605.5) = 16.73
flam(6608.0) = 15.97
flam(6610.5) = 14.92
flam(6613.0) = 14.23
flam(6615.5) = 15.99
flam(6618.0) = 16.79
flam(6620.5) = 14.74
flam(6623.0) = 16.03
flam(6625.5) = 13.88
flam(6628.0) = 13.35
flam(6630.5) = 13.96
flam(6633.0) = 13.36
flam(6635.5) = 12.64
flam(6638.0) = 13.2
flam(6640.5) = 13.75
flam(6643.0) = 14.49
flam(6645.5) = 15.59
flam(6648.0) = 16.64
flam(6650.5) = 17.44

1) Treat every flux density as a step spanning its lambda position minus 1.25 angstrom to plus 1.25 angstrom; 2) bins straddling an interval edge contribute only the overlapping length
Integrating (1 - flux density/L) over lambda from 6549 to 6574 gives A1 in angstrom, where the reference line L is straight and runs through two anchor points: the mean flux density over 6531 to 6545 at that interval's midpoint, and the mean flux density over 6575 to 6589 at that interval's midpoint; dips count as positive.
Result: 0.9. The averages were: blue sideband 16.3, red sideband 14.7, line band 14.9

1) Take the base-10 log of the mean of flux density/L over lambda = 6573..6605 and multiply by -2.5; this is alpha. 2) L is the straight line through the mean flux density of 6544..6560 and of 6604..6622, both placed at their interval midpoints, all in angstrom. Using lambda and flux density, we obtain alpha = 0.09 mag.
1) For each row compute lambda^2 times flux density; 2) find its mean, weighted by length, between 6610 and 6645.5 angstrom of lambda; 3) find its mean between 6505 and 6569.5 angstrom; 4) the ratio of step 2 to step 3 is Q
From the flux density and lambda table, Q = 1.00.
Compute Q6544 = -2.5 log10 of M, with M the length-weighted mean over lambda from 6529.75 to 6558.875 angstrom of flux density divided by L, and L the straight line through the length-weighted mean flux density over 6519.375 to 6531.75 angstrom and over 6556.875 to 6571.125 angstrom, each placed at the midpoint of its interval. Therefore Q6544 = -0.156 mag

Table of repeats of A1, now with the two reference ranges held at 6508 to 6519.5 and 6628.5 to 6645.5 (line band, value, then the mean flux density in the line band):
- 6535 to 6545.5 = -2.48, 17.1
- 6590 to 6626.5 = -3.44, 15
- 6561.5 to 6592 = -1.97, 14.7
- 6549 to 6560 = -1.27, 15.4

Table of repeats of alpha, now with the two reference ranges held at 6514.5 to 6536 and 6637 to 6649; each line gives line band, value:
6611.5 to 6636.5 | 0.002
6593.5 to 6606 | -0.009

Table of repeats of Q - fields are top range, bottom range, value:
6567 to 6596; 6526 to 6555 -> 0.95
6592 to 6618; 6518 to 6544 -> 1.04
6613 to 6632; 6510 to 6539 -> 1.07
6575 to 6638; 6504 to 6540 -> 1.04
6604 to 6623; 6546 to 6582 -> 1.07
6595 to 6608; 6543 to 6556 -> 0.92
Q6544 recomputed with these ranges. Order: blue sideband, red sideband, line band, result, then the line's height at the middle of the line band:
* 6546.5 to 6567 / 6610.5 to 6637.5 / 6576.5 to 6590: -0.01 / 14.7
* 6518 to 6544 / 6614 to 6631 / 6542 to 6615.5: -0.01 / 14.9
